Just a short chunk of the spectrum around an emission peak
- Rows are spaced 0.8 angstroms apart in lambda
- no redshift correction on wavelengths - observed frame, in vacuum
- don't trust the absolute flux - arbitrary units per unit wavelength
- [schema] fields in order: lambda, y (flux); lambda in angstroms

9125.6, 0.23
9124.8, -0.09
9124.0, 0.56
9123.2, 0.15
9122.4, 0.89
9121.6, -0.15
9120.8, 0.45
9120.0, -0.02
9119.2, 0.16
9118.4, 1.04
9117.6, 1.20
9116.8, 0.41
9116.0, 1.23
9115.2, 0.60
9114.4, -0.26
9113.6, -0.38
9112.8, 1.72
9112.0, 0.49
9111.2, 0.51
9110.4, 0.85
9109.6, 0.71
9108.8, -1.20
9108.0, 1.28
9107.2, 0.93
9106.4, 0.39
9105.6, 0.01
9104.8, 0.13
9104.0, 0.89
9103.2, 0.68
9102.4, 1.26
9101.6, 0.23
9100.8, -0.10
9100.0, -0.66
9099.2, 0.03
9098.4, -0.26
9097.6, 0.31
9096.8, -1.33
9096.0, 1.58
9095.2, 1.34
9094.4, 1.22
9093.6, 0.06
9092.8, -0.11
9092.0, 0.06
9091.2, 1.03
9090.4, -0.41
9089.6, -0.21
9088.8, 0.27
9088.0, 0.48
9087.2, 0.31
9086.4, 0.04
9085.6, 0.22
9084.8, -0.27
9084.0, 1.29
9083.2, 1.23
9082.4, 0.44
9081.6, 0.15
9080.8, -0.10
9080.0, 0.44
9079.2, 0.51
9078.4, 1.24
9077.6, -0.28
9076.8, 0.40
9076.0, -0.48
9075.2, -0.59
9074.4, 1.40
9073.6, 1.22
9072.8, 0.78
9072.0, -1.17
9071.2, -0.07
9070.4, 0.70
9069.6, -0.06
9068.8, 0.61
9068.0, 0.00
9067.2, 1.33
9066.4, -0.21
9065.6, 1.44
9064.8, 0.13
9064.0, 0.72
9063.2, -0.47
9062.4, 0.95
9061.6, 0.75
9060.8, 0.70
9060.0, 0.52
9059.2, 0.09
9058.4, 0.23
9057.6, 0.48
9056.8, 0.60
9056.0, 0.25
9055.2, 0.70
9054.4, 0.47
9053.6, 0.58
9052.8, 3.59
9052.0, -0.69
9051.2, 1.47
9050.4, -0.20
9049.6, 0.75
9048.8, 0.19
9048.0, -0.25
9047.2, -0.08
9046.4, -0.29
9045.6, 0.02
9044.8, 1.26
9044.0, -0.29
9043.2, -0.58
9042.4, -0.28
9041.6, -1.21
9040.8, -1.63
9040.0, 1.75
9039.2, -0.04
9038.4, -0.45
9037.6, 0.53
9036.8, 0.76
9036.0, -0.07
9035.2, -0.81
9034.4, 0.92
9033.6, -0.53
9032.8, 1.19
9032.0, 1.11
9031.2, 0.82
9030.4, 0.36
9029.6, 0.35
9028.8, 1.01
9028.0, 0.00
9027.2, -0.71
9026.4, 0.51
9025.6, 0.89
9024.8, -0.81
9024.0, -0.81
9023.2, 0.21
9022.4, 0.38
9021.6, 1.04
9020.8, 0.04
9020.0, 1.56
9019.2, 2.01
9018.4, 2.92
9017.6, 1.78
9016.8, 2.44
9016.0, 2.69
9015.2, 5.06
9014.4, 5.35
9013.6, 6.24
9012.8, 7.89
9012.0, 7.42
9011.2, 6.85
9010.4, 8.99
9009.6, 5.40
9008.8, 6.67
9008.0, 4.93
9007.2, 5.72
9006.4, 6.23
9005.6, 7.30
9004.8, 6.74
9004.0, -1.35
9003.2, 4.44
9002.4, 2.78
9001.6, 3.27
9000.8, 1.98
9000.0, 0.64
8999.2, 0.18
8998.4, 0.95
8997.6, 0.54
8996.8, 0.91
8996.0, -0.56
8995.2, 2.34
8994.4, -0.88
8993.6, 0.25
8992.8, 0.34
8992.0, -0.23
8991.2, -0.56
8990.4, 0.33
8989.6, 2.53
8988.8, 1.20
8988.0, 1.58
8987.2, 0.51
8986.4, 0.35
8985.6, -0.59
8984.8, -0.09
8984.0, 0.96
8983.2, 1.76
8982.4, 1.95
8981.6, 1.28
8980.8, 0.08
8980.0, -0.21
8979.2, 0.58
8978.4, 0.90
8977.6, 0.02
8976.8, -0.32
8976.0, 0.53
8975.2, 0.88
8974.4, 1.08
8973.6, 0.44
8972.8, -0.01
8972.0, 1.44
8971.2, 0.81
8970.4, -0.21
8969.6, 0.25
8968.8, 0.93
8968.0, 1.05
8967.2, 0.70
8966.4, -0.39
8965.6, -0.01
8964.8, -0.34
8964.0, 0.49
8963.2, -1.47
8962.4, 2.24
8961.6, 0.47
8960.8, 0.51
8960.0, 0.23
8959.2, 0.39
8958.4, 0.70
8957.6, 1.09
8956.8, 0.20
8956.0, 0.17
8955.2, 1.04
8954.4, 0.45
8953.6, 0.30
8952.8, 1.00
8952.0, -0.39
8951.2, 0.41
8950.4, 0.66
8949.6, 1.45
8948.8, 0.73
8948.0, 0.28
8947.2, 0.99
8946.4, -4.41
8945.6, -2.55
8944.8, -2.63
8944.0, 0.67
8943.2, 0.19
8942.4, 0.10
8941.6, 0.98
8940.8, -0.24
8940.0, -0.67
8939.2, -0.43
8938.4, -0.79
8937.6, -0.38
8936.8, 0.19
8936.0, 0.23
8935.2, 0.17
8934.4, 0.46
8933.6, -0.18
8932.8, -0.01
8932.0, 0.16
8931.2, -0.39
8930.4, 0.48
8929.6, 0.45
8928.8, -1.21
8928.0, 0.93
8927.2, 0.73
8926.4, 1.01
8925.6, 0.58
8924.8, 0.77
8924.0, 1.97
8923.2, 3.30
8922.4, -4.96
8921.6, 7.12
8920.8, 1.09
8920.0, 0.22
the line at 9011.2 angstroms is [O II]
